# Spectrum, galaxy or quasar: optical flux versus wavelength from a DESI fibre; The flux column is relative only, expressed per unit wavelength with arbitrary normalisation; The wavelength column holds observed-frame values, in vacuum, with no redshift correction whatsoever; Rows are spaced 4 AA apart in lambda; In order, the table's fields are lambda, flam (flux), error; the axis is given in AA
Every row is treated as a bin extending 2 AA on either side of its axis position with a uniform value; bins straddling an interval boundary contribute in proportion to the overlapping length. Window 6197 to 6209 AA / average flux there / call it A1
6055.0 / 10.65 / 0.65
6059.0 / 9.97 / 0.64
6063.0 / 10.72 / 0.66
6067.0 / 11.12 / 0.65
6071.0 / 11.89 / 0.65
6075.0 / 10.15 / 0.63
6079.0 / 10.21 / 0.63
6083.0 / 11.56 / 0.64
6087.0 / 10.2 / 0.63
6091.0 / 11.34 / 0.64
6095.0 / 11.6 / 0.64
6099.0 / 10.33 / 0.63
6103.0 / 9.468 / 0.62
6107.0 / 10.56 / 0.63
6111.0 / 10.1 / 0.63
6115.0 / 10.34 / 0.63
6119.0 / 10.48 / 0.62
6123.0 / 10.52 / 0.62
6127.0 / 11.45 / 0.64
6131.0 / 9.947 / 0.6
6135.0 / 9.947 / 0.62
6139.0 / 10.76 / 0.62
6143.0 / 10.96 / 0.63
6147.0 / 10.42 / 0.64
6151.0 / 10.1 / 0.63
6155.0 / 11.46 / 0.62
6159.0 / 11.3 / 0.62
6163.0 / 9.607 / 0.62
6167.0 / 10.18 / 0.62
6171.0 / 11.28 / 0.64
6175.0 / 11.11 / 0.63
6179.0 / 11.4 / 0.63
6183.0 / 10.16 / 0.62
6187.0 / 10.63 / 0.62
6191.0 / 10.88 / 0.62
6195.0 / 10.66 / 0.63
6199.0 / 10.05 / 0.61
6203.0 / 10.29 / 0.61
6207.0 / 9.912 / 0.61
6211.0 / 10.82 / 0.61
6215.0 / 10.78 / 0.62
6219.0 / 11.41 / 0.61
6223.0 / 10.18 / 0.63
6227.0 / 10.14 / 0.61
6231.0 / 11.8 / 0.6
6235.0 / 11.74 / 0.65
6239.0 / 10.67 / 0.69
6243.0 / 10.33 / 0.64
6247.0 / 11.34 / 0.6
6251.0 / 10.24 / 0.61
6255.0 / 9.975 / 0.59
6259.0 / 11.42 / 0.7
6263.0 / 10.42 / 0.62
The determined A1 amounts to 10.1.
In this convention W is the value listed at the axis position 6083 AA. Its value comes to 11.56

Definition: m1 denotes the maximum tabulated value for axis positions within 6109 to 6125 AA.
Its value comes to 10.52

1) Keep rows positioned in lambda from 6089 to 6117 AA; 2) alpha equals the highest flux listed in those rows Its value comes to 11.6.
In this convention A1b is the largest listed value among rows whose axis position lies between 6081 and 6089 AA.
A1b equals 11.56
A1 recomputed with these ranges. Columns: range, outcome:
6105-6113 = 10.3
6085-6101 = 10.9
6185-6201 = 10.6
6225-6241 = 11.1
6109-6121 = 10.3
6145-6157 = 10.7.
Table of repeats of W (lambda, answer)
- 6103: 9.468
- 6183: 10.16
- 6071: 11.89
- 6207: 9.912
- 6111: 10.1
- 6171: 11.28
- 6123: 10.52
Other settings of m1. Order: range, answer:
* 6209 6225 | 11.41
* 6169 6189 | 11.4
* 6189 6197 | 10.88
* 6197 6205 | 10.29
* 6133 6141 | 10.76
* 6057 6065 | 10.72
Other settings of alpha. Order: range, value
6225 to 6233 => 11.8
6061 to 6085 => 11.89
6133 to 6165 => 11.46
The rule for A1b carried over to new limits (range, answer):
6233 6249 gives 11.74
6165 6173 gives 11.28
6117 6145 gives 11.45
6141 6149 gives 10.96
